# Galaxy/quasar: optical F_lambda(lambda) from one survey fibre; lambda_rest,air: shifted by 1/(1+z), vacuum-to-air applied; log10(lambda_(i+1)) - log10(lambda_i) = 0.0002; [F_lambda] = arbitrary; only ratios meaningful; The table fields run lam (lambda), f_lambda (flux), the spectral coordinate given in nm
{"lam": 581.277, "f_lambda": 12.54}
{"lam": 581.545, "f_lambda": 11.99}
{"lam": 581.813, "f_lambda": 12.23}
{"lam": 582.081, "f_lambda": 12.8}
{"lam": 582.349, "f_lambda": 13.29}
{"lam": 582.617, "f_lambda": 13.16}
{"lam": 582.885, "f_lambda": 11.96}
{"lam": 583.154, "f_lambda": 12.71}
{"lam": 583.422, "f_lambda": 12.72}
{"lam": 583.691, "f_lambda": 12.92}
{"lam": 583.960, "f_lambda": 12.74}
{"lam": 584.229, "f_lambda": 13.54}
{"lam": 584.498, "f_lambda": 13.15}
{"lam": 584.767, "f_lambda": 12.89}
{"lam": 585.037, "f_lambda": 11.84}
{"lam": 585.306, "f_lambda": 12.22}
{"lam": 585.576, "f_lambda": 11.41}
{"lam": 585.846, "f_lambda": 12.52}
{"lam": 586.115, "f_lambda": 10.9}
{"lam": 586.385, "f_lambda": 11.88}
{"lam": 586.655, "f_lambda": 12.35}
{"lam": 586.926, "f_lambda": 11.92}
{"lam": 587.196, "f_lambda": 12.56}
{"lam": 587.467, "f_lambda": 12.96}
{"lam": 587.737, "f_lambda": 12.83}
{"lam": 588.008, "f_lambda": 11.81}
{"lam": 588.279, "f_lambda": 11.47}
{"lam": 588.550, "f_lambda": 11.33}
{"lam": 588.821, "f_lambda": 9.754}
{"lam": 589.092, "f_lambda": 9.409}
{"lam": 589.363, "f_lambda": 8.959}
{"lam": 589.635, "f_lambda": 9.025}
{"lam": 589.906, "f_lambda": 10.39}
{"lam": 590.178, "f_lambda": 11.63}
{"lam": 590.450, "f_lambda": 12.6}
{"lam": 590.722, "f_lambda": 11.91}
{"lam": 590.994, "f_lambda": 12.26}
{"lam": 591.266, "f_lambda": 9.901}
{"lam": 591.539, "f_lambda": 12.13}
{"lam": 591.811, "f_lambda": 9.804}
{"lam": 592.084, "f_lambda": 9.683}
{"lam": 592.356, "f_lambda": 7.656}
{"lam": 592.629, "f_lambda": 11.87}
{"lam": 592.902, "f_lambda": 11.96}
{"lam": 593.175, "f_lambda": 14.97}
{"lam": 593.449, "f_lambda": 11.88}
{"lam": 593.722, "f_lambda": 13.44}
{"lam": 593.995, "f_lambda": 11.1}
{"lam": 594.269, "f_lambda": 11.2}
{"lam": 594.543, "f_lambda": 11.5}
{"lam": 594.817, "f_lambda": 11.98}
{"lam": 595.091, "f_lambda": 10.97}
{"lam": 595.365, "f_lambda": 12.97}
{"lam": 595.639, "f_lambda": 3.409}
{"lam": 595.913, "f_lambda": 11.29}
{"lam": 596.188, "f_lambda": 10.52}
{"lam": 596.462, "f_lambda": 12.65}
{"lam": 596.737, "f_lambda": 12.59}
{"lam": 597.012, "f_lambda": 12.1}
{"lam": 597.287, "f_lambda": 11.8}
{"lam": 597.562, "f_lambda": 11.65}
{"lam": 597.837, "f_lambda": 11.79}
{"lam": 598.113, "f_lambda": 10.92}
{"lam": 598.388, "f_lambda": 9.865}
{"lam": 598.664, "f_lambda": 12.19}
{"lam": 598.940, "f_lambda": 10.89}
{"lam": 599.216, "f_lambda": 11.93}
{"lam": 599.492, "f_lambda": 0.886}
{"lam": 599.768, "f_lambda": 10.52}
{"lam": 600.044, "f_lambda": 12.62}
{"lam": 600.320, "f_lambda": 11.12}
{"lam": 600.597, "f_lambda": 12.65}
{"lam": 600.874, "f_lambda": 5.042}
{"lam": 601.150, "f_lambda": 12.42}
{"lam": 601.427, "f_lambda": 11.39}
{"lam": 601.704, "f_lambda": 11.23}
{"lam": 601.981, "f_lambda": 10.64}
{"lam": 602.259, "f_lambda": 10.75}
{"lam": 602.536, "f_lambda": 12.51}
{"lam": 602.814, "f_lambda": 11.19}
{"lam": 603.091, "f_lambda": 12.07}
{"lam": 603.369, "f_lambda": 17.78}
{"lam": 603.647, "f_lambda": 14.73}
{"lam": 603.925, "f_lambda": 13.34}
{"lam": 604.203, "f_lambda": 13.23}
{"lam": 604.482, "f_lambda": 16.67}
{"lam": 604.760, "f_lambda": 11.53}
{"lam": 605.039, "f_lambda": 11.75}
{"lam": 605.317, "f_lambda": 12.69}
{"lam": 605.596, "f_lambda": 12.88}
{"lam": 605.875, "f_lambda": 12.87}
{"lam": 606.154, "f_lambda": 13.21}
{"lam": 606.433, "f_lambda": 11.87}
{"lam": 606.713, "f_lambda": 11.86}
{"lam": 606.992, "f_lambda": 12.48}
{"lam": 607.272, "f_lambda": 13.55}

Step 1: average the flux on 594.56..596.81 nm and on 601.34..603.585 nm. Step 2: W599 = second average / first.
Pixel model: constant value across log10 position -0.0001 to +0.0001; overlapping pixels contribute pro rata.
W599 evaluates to 1.14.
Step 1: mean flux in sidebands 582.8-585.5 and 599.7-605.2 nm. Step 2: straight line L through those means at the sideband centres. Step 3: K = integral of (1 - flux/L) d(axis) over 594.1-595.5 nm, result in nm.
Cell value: 0.08 nm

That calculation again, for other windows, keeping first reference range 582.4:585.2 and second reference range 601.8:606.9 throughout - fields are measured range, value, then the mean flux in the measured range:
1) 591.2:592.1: 0.16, 10.5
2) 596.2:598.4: 0.19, 11.7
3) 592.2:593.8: 0.12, 11.9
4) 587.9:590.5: 0.45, 10.6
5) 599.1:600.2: 0.33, 8.97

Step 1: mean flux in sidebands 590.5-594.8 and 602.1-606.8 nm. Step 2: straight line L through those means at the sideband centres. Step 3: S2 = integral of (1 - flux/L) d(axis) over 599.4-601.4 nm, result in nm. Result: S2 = 0.456 nm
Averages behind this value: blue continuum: 11.5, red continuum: 13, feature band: 9.64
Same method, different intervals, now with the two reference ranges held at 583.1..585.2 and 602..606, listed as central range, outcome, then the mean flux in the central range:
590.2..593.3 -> 0.38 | 11.3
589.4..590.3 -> 0.19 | 10.2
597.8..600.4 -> 0.56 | 10.2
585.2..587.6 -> 0.14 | 12.1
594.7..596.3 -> 0.35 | 10.2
